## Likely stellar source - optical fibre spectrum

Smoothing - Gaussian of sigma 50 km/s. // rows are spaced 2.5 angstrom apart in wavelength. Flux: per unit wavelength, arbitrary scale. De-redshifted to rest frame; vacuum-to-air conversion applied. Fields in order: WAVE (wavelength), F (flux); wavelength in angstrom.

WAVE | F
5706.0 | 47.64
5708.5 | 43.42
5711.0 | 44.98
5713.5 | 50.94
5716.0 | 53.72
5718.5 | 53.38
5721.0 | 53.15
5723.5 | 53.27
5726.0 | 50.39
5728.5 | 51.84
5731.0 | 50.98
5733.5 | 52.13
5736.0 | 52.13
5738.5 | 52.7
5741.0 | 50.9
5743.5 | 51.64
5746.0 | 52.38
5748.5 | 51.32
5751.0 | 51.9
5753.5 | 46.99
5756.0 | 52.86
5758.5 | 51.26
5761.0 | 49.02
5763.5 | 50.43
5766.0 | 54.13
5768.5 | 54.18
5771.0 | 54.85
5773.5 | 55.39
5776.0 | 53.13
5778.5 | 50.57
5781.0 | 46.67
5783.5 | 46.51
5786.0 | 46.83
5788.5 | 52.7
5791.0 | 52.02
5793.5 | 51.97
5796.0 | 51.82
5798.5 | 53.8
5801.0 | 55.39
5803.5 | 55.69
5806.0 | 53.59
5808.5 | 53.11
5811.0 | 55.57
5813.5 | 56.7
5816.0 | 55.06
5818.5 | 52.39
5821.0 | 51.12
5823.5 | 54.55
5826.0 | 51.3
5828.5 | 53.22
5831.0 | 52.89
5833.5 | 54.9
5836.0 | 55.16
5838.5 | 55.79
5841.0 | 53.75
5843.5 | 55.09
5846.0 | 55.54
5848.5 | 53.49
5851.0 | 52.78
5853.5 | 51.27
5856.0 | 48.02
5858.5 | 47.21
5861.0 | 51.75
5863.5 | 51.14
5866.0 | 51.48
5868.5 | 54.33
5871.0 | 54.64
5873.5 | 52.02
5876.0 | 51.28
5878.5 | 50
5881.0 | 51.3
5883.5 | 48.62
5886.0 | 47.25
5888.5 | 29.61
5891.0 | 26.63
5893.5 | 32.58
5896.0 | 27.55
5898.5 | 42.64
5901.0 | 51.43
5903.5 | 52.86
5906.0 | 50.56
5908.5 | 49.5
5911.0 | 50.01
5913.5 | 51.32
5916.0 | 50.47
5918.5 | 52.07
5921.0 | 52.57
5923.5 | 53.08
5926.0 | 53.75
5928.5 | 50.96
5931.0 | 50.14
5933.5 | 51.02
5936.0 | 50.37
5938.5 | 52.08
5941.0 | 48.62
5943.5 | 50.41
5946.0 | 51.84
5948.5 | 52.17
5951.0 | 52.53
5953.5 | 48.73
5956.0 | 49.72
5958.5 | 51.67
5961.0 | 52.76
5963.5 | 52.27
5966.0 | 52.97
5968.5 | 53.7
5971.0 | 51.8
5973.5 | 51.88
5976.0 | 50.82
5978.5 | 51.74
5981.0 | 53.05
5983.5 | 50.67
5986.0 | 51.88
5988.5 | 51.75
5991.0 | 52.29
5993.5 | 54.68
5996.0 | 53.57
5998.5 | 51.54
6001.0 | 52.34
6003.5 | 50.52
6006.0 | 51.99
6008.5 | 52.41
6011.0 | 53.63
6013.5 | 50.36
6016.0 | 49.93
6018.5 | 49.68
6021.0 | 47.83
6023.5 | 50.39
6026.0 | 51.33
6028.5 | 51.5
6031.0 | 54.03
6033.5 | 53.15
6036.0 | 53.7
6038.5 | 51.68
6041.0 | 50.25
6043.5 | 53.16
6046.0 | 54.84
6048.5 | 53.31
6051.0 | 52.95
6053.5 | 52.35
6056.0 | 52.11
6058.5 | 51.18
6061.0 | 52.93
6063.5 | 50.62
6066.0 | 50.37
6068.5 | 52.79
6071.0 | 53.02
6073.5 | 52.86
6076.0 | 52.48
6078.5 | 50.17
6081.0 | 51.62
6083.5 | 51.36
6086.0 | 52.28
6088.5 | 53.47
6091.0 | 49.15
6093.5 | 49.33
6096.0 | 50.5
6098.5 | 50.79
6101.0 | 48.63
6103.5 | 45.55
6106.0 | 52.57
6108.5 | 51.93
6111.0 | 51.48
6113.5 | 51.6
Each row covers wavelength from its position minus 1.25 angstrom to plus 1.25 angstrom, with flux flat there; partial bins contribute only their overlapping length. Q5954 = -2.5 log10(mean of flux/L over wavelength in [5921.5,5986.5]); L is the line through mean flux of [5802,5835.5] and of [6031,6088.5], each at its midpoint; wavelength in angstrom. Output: 0.03 mag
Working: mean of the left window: 53.9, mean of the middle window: 51.6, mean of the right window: 52.3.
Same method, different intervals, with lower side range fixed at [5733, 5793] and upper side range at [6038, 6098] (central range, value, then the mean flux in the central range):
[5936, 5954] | 0.01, 51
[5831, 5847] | -0.07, 54.9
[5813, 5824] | -0.05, 53.7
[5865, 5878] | -0.02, 52.6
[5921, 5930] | -0.02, 52.5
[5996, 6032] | 0.01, 51.3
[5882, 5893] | 0.33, 38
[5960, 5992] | -0.01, 52.1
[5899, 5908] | 0.02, 50.7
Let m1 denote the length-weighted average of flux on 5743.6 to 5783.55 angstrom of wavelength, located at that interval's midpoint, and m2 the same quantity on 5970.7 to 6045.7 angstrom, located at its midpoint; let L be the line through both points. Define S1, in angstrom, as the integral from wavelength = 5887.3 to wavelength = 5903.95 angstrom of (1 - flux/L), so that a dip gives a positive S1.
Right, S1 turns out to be 4.76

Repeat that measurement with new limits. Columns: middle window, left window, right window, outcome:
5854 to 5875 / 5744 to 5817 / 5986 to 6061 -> 0.3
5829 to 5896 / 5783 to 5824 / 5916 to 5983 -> 4.1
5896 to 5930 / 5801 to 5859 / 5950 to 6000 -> 1.7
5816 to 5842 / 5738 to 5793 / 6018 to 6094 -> -1.1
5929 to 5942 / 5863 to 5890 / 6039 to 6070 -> -0.1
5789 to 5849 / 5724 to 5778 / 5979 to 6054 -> -2.3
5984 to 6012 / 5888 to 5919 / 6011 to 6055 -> -1.5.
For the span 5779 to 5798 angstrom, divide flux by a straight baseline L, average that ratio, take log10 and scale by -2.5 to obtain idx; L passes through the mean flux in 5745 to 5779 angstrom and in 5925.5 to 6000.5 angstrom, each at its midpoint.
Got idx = 0.043 mag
